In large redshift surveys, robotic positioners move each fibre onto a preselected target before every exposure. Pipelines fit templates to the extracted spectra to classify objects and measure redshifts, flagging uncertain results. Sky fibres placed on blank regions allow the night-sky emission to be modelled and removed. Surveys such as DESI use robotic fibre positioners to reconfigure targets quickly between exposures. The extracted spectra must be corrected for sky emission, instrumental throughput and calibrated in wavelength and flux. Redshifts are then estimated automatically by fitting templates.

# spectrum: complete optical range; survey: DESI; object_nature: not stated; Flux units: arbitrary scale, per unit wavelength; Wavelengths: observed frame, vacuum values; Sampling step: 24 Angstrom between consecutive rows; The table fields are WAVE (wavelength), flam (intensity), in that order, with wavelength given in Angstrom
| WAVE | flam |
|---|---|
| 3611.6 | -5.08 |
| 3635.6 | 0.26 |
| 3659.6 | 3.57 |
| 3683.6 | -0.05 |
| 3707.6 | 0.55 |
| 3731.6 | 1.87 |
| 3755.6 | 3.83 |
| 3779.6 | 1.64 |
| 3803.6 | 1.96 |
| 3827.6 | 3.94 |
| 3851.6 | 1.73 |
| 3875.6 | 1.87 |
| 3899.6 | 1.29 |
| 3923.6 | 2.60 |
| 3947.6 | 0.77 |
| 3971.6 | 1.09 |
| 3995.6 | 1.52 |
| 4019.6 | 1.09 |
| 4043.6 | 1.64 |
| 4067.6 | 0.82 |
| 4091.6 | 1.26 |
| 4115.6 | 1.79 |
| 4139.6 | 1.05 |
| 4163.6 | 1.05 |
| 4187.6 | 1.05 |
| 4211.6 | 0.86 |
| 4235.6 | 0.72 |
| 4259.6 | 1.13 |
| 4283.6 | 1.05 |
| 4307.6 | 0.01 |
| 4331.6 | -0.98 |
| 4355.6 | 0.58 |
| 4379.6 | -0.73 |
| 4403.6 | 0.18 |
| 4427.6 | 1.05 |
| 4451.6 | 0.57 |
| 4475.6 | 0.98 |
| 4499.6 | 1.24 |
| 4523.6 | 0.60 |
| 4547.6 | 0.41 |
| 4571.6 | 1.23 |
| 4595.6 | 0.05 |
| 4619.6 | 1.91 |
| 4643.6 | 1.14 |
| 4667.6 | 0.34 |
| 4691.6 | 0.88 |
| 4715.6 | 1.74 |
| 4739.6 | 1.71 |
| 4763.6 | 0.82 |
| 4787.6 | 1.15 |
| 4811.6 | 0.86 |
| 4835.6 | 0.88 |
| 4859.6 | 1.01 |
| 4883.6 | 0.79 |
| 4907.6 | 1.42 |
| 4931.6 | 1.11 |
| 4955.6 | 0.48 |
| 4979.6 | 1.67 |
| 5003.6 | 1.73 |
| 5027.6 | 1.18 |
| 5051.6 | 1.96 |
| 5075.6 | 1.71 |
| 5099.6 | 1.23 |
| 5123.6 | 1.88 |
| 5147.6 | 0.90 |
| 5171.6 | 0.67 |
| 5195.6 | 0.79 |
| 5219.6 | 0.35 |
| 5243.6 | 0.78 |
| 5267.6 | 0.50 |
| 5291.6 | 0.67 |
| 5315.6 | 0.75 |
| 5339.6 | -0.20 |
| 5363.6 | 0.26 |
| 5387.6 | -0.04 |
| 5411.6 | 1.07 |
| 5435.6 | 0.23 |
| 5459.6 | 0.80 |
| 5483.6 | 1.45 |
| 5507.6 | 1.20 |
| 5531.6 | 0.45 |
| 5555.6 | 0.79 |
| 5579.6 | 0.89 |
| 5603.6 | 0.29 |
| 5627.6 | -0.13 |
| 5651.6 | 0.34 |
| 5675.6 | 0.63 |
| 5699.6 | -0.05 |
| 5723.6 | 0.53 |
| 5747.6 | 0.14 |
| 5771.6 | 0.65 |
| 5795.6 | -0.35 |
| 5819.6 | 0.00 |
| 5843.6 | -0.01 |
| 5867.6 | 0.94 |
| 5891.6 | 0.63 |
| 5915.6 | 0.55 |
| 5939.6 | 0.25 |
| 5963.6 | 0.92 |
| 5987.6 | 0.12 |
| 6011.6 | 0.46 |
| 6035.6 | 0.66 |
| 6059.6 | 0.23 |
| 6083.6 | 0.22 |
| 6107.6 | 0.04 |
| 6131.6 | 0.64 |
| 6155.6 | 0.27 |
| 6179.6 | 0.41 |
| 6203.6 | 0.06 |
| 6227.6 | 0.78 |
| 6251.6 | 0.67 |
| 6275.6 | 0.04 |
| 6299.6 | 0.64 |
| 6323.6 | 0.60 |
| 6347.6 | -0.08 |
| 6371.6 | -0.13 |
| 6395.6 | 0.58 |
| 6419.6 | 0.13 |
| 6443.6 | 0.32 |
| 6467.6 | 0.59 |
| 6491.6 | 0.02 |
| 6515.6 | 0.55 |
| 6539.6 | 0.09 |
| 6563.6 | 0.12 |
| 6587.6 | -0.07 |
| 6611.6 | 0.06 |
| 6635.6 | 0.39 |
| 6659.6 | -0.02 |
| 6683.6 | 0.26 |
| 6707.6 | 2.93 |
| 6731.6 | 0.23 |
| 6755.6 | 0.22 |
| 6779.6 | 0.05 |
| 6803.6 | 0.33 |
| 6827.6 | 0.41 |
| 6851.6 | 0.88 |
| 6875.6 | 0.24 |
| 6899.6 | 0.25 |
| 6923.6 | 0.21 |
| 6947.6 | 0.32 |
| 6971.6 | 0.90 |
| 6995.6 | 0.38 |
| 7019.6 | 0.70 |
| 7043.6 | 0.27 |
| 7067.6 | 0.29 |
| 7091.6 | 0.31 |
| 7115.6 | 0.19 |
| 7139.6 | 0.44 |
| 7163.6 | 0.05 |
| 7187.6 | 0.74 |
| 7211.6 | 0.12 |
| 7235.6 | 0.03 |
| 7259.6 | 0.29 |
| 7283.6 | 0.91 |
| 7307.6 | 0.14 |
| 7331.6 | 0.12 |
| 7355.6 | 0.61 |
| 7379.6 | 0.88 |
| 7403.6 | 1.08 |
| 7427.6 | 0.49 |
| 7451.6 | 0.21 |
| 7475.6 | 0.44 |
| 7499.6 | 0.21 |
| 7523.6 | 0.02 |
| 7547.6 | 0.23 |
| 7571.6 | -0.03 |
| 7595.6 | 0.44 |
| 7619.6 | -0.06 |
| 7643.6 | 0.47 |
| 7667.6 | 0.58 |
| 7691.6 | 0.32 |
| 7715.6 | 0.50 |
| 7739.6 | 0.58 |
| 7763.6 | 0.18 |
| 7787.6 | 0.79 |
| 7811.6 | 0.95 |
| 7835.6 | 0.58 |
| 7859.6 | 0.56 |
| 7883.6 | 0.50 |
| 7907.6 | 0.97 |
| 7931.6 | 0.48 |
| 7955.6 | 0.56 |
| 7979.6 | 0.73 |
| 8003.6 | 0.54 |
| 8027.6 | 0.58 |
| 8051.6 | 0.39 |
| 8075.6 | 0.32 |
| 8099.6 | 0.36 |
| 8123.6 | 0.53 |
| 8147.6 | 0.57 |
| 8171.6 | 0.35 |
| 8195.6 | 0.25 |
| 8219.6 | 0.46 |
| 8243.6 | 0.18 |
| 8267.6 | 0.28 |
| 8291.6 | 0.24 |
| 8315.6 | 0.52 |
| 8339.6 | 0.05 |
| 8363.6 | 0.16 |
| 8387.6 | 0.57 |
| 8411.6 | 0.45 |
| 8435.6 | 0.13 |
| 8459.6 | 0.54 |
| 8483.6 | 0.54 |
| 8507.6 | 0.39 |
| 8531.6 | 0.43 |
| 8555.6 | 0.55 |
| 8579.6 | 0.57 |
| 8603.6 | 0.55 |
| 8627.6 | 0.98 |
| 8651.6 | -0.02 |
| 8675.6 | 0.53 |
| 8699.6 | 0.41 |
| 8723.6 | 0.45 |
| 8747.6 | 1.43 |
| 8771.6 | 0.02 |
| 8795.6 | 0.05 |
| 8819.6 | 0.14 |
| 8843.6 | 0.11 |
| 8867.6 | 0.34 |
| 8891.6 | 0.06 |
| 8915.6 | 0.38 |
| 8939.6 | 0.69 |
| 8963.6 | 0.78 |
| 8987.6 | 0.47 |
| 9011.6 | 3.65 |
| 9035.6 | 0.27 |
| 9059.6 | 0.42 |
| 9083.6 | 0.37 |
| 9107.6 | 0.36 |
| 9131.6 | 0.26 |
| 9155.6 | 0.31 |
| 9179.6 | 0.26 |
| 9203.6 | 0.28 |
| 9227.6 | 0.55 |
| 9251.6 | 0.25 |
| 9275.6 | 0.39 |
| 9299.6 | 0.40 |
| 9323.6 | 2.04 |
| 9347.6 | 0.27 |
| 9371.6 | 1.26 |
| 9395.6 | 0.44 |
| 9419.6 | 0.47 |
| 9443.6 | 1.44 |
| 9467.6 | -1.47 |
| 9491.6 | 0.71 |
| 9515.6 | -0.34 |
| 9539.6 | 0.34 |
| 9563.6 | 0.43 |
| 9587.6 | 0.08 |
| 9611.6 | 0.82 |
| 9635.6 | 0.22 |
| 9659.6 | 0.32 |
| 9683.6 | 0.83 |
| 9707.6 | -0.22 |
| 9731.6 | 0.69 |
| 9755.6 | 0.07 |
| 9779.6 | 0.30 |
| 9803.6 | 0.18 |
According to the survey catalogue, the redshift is 0.800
